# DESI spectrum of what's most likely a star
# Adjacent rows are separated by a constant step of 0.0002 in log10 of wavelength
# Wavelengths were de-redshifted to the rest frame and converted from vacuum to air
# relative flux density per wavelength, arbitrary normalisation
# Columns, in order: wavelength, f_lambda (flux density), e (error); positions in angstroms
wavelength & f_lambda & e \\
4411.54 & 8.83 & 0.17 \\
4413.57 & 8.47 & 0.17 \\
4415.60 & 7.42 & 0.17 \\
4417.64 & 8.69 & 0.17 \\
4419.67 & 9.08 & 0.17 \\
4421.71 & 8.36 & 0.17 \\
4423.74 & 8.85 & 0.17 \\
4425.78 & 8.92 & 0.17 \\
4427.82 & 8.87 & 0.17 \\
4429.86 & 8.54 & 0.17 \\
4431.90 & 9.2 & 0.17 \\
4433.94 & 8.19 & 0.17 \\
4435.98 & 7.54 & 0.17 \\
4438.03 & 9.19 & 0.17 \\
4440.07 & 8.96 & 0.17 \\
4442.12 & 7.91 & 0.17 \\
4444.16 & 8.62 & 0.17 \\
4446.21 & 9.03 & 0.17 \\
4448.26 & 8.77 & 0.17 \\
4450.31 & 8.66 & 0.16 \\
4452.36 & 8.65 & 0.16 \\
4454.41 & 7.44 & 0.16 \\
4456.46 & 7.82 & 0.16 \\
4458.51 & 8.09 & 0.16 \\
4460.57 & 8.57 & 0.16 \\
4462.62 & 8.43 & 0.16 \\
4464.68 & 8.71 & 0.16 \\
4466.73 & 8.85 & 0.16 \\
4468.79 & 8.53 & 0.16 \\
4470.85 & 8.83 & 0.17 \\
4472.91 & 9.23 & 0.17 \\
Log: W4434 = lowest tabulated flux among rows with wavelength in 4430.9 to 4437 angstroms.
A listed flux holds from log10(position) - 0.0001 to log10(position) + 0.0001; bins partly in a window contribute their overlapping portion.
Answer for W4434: 7.54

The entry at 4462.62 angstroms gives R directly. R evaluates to 8.43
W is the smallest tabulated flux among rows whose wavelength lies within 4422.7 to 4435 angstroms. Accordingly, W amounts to 8.19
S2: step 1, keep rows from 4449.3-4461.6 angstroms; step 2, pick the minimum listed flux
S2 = 7.44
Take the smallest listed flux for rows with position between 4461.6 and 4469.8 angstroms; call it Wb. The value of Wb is 8.43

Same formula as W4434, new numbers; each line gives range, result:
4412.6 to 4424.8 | 7.42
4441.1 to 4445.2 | 7.91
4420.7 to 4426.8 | 8.36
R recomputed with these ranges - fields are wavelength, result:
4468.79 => 8.53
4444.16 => 8.62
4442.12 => 7.91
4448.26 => 8.77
